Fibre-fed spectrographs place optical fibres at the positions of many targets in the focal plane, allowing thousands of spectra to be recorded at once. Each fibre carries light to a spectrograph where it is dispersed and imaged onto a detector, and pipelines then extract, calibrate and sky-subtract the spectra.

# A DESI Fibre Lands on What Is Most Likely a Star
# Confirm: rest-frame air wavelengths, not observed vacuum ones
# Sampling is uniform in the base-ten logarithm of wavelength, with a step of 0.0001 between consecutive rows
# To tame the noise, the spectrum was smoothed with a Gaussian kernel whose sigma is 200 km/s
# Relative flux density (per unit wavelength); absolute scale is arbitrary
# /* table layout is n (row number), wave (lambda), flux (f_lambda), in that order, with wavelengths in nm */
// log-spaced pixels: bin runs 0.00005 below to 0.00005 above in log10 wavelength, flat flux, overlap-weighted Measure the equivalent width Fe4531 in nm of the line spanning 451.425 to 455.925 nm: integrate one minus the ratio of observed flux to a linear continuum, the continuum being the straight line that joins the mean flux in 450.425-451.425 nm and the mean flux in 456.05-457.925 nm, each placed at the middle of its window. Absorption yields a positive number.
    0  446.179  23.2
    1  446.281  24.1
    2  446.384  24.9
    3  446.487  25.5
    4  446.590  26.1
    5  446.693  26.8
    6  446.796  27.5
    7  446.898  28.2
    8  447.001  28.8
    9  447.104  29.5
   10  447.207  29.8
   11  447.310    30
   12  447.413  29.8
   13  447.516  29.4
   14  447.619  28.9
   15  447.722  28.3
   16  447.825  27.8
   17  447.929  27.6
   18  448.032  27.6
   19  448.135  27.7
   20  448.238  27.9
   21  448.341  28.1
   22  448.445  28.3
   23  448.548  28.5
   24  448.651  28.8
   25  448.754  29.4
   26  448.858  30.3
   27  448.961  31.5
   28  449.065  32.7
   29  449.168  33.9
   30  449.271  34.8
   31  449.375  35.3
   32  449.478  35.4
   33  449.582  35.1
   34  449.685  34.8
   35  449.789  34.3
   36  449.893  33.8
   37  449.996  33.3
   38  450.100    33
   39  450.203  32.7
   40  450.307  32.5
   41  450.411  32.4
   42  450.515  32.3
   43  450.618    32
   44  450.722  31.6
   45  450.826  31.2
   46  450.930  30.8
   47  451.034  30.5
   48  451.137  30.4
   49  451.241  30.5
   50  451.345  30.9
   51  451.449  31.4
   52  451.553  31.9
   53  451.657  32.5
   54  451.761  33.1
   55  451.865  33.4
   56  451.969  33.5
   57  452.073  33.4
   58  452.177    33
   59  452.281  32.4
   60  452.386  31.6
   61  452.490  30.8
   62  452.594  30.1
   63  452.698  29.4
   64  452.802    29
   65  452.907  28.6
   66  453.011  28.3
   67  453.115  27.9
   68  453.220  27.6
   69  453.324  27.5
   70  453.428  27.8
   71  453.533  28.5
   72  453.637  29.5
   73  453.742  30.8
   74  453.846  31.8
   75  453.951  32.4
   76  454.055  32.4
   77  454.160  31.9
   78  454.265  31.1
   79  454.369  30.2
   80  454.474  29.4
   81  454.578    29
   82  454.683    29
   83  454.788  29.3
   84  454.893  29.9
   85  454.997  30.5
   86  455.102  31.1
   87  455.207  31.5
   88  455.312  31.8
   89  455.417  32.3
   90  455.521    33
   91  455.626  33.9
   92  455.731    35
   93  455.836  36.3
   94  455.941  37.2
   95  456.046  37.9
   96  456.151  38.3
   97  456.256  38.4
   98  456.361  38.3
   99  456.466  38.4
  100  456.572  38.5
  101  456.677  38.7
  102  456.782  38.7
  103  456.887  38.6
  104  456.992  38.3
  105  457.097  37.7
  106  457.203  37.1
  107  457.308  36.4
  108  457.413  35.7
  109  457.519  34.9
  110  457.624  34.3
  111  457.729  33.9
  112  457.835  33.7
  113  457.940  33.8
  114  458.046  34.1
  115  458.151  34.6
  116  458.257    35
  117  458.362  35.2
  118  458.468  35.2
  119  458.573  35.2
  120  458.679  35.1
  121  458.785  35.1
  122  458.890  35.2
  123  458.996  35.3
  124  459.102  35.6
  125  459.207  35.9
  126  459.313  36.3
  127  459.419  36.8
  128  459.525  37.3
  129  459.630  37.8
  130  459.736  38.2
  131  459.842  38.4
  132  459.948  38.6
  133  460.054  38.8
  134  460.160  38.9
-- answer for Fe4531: 0.36 nm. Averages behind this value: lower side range 31.2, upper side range 37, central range 31.1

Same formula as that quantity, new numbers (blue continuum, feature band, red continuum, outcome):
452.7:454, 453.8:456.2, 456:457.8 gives 0.04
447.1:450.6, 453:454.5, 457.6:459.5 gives 0.15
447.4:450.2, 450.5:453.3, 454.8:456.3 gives 0.12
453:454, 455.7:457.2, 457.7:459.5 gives -0.24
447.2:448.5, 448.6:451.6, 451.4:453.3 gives -0.26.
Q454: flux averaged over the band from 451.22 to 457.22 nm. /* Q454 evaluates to 32.6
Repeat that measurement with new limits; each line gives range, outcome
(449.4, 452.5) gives 32.5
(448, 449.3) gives 29.9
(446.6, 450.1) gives 30.4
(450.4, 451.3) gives 31.3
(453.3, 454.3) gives 30.4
